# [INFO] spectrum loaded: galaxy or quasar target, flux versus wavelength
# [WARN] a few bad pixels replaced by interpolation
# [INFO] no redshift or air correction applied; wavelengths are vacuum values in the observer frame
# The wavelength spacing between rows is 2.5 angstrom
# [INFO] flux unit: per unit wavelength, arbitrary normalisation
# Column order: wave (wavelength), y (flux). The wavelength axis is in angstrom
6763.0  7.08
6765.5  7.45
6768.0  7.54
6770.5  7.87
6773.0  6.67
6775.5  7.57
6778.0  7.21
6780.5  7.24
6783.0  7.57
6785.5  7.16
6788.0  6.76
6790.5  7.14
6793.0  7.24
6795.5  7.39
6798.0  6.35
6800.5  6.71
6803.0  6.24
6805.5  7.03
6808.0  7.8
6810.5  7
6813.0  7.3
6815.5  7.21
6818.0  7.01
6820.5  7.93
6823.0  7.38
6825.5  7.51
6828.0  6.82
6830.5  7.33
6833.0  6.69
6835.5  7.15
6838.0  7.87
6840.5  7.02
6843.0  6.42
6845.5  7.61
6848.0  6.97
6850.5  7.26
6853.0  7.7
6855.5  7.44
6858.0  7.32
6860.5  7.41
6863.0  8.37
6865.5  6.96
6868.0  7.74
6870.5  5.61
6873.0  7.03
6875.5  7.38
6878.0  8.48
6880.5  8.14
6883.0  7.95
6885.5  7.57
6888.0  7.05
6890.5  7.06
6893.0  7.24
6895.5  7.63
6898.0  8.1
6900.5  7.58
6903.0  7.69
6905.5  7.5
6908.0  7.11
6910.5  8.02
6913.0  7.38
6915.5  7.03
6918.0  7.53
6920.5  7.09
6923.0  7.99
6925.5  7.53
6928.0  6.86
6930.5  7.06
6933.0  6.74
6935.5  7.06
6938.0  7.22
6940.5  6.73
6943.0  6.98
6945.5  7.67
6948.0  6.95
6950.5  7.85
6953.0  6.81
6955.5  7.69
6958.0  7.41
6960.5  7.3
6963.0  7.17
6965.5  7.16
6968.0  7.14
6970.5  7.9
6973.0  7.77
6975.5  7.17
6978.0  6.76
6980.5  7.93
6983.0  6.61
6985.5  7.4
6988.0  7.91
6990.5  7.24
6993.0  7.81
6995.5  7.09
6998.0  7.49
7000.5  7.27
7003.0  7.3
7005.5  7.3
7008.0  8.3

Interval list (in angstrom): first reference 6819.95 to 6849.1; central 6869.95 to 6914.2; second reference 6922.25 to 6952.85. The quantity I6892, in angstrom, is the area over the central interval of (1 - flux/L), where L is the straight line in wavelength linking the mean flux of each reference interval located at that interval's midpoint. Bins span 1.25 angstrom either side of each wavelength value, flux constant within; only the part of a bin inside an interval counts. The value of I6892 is -1.9 angstrom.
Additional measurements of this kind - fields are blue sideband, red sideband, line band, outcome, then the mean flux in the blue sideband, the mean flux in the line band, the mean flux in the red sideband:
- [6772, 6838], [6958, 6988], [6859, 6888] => -1.1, 7.15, 7.49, 7.33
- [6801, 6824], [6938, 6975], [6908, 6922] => -0.2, 7.19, 7.39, 7.32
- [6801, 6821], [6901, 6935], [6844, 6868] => -0.7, 7.14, 7.45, 7.35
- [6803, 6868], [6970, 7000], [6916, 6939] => 0.4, 7.29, 7.22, 7.41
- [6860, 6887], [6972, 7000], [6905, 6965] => 1.3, 7.51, 7.27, 7.37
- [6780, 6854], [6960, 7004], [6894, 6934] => -0.9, 7.16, 7.43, 7.36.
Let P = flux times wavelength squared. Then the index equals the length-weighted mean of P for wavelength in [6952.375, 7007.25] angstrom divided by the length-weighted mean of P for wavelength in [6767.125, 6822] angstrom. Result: 1.1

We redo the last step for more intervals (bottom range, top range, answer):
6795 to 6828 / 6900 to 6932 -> 1.07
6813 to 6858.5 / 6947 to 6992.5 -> 1.05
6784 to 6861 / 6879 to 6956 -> 1.06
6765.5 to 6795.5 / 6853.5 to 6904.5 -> 1.06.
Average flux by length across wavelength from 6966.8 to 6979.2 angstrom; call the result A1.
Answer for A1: 7.35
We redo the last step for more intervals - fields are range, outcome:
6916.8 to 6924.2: 7.53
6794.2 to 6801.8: 6.82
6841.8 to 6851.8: 7.07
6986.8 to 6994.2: 7.65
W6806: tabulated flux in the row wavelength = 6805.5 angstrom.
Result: 7.03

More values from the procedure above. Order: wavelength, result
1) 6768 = 7.54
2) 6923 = 7.99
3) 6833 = 6.69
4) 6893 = 7.24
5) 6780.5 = 7.24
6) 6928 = 6.86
